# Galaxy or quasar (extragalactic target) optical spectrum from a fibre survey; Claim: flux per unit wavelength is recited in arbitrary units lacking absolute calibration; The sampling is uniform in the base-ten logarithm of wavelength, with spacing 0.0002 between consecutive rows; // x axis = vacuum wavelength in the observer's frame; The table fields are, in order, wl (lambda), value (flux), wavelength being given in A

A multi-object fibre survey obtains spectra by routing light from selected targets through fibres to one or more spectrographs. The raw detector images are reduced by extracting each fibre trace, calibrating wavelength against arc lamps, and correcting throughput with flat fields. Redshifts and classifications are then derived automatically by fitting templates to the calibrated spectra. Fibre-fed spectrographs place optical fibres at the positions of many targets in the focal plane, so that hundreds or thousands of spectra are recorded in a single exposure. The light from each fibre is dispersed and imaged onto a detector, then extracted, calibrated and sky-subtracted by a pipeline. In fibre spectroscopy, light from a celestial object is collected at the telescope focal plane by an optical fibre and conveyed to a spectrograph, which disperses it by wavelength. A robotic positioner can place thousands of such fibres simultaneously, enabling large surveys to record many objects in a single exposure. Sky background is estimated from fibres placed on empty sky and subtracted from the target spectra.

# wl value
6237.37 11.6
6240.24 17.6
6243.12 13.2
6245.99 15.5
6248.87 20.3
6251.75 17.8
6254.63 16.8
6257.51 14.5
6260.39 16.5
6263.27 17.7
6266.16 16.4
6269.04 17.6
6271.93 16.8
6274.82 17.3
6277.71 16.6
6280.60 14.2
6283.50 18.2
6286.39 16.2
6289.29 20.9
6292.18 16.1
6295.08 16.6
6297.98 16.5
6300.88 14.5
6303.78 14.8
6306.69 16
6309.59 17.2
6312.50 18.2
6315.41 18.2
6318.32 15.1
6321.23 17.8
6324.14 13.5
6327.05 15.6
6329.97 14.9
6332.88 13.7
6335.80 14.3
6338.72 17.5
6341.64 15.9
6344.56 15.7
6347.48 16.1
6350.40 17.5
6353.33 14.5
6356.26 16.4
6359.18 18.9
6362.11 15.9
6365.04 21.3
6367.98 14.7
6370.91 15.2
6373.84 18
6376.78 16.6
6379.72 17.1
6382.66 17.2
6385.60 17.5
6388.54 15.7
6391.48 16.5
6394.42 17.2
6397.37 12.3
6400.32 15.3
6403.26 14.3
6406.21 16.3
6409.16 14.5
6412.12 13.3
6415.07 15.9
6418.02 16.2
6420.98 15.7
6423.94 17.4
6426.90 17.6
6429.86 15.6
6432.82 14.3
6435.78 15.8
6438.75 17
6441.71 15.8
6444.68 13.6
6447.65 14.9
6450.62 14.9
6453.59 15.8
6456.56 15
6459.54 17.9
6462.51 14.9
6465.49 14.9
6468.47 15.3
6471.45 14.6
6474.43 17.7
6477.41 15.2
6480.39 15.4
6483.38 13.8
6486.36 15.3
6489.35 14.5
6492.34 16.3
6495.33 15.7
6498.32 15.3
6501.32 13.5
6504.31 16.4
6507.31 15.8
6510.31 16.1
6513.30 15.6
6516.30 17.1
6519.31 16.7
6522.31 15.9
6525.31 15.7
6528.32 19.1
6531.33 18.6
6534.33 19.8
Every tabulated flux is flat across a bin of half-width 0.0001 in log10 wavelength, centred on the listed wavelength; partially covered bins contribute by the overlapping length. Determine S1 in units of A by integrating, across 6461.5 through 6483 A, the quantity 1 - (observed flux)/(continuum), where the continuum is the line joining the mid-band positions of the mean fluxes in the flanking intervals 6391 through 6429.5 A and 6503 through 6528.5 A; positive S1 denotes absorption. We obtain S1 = 0.9 A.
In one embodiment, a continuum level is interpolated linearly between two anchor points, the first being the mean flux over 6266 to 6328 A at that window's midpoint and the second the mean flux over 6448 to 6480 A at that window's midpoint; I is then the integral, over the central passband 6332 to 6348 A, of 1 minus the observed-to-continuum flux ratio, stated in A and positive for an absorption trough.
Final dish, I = 0.7 A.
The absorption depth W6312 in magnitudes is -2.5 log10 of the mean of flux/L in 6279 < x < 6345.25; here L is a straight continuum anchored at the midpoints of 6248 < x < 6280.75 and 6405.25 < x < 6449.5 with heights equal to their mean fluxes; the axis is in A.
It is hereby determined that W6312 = 0.02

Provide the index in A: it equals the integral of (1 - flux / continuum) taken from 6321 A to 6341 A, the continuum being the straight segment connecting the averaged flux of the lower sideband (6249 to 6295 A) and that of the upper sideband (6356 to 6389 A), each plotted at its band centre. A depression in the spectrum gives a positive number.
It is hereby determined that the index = 2.2 A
